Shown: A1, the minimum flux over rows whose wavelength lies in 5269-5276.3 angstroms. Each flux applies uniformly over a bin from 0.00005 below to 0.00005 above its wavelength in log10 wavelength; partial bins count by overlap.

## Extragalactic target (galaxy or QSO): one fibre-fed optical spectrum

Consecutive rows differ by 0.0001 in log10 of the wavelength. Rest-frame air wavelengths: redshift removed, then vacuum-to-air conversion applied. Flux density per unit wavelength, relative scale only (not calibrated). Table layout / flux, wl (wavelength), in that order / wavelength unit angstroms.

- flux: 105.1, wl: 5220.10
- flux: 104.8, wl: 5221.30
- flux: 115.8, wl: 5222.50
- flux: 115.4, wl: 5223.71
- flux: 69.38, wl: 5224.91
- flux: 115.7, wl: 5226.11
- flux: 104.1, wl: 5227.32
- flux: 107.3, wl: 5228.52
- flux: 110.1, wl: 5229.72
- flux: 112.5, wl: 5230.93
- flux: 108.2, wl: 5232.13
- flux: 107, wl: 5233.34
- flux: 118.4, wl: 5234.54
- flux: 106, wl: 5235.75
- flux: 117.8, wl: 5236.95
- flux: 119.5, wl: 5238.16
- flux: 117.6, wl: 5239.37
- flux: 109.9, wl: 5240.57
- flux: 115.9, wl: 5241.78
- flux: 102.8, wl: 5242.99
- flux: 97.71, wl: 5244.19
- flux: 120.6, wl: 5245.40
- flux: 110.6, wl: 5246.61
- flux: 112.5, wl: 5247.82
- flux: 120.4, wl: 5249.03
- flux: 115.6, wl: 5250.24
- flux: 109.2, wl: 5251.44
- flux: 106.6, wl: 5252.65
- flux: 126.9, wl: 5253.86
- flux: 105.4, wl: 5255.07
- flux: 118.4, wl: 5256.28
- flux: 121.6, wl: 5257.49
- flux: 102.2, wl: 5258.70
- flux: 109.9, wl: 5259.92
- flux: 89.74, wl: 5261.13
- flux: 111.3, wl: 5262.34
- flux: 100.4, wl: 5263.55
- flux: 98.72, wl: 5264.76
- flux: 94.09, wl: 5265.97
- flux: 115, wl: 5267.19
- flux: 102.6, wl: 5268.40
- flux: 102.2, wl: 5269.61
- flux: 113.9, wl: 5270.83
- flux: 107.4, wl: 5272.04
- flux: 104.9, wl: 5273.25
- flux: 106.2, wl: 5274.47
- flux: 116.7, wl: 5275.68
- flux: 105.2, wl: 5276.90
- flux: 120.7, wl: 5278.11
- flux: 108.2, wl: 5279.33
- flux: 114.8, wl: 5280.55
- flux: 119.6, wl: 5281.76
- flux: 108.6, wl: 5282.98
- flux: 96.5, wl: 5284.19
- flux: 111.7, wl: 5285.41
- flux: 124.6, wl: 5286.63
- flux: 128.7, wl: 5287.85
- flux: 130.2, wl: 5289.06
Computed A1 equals 102.2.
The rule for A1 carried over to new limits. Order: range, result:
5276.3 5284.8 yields 96.5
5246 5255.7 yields 105.4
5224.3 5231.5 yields 69.38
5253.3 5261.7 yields 89.74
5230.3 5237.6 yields 106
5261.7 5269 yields 94.09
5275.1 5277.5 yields 105.2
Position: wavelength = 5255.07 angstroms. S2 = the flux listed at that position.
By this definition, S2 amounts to 105.4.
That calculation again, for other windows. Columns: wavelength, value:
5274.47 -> 106.2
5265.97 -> 94.09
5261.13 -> 89.74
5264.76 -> 98.72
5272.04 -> 107.4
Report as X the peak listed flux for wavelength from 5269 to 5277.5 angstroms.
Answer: 116.7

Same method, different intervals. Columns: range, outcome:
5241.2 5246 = 120.6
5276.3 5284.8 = 120.7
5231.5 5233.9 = 108.2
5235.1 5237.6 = 117.8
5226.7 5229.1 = 107.3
